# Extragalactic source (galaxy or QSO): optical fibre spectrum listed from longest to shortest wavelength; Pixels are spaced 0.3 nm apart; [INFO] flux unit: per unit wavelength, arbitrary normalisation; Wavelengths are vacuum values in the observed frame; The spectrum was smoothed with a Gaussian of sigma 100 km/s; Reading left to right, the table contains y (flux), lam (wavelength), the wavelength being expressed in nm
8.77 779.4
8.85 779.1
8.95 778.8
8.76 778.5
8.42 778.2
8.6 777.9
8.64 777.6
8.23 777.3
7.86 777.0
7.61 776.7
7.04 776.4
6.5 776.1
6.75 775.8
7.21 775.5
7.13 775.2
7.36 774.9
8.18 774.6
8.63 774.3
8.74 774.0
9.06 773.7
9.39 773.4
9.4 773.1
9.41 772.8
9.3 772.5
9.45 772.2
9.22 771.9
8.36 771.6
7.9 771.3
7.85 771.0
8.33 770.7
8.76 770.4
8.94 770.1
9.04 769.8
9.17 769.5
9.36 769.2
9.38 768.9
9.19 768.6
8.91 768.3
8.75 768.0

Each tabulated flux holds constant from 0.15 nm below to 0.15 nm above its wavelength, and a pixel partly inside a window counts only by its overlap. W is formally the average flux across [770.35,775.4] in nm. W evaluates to 8.6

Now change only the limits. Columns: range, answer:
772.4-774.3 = 9.17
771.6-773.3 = 9.27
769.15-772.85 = 8.82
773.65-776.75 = 7.61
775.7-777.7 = 7.51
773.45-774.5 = 8.84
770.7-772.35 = 8.54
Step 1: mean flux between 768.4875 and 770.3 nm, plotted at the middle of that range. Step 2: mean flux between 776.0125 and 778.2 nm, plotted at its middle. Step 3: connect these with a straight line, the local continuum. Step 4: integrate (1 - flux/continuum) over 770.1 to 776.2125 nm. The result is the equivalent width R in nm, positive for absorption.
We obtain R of 0.12 nm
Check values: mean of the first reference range 9.17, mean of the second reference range 7.86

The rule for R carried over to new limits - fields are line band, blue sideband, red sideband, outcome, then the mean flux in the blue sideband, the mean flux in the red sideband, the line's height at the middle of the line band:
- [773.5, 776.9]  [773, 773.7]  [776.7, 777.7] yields 0.42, 9.32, 8.13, 8.75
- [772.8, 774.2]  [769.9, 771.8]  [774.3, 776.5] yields -0.26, 8.4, 7.27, 7.74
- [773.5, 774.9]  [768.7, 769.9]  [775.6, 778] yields -0.06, 9.24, 7.62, 8.19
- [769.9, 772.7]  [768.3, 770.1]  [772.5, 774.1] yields 0.15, 9.18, 9.22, 9.2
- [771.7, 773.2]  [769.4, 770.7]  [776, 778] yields -0.14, 8.9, 7.79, 8.52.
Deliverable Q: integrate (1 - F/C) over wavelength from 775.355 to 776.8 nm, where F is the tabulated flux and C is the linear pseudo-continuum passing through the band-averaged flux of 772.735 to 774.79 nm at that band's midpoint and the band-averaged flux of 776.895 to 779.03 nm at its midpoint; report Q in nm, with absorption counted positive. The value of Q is 0.28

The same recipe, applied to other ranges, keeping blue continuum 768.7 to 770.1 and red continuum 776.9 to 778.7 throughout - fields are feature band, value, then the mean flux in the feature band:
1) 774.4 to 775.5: 0.15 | 7.56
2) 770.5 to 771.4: 0.10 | 8.07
